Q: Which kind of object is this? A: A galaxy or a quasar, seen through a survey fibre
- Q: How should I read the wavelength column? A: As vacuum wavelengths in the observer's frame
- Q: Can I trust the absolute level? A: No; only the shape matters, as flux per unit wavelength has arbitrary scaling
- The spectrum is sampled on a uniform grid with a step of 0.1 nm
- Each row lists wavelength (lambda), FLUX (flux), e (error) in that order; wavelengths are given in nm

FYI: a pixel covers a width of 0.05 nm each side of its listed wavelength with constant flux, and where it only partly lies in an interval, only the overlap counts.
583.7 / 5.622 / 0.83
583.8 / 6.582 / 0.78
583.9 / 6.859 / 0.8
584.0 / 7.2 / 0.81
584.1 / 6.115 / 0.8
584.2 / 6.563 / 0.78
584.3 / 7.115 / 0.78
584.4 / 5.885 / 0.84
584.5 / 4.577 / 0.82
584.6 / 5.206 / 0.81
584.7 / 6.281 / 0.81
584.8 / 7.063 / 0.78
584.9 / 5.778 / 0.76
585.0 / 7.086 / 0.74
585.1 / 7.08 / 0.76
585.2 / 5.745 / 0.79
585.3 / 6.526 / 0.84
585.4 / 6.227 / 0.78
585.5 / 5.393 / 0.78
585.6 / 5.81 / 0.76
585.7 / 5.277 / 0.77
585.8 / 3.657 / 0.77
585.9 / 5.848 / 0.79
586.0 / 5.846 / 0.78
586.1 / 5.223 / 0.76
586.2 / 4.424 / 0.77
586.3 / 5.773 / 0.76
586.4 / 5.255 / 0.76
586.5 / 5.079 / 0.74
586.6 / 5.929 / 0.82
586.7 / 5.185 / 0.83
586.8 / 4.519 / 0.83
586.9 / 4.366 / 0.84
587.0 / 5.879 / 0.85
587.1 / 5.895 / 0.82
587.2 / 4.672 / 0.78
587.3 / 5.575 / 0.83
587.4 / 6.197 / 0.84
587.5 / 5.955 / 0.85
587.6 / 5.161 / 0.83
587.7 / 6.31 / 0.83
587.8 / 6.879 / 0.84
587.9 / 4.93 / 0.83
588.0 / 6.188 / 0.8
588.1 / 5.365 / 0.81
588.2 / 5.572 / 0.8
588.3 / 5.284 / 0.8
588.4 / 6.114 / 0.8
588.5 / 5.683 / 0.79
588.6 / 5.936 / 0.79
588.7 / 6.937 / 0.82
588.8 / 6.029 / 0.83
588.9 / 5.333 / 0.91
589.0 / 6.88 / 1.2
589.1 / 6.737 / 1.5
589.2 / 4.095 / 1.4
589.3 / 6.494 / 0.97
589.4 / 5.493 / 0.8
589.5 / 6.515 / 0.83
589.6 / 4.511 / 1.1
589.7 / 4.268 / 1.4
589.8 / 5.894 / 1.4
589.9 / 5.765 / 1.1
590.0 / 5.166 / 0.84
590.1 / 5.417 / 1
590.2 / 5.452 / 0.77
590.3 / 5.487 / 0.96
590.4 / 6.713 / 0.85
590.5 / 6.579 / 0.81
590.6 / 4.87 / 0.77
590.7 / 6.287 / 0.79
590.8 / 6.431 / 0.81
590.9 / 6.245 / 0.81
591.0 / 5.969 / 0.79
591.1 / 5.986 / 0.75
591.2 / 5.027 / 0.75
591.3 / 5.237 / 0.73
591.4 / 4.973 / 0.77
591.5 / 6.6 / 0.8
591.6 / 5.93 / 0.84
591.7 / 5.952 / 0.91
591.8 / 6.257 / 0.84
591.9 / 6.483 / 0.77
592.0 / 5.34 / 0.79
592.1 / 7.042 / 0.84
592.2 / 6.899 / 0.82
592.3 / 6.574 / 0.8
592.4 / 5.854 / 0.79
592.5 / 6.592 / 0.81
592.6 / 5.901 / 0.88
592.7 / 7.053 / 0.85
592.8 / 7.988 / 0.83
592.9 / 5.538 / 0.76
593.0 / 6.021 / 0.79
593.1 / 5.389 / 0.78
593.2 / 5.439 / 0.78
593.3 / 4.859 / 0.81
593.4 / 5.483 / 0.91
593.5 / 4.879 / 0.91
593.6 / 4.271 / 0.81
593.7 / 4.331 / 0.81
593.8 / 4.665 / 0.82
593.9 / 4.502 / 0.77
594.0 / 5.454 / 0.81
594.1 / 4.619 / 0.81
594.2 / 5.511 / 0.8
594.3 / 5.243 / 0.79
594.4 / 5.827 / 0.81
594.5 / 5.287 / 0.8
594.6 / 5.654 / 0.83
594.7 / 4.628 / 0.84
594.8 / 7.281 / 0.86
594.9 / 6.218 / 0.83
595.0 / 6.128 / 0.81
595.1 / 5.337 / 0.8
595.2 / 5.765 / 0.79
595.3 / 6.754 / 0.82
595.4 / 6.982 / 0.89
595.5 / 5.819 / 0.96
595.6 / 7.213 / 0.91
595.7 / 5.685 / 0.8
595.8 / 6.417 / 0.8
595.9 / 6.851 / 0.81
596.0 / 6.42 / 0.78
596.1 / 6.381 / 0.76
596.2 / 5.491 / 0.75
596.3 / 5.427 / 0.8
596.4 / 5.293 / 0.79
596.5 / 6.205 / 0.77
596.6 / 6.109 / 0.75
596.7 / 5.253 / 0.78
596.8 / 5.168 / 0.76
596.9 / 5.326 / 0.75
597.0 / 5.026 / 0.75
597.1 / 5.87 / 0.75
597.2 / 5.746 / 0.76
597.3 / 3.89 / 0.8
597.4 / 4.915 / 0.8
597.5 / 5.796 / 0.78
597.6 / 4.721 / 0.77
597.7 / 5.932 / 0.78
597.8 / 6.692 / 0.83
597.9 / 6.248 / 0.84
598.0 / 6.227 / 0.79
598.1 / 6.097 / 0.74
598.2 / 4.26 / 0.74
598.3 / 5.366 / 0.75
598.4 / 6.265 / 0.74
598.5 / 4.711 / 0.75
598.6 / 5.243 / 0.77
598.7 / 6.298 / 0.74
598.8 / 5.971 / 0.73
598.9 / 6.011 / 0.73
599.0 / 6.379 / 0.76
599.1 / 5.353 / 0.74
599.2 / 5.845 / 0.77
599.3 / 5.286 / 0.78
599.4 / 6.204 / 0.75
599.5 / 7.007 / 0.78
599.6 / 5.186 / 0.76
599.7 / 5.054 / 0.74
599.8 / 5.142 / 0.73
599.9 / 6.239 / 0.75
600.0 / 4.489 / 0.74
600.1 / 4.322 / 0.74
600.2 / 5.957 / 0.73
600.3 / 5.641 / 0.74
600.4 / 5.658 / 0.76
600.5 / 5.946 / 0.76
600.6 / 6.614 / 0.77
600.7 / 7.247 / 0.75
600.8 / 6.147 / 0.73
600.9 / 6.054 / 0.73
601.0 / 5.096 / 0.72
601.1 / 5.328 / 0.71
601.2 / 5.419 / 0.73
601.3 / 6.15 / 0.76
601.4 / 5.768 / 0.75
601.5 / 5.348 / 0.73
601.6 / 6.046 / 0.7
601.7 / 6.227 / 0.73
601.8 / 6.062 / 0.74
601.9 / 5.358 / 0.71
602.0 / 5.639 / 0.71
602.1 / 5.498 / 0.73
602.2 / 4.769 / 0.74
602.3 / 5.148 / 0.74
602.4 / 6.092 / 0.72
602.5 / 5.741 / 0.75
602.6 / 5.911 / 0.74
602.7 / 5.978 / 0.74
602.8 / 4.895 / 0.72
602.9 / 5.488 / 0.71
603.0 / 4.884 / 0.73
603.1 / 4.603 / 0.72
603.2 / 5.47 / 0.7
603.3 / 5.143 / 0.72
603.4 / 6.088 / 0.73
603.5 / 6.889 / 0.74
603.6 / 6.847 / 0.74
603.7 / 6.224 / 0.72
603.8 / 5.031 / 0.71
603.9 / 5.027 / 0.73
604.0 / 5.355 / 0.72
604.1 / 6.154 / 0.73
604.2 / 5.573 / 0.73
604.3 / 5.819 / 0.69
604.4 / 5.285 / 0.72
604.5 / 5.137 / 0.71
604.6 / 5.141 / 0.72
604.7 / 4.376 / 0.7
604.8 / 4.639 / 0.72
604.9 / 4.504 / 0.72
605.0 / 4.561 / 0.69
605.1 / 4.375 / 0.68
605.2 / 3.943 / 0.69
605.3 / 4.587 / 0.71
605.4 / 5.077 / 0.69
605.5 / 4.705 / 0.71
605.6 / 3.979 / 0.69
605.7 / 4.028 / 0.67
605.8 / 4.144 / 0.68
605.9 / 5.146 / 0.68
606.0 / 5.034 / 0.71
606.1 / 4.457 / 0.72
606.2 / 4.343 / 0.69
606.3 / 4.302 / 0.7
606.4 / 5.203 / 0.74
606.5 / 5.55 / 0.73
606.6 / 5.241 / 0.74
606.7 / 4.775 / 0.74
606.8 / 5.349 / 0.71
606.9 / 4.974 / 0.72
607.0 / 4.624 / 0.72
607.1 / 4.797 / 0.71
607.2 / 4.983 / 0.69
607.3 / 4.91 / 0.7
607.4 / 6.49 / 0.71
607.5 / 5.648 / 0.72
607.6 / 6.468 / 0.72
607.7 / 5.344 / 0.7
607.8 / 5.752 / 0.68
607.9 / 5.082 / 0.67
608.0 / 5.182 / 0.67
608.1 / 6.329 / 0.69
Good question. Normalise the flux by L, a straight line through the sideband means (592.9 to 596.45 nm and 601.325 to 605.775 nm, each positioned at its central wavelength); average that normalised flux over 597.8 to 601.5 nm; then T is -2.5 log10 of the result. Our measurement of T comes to -0.06 mag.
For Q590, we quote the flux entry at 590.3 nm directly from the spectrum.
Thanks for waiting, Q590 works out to 5.487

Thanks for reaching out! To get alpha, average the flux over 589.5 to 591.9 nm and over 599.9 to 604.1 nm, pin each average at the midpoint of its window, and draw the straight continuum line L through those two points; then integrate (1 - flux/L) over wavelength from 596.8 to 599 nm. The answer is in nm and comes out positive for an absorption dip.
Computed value 0.05 nm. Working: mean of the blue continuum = 5.73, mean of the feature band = 5.56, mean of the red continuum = 5.66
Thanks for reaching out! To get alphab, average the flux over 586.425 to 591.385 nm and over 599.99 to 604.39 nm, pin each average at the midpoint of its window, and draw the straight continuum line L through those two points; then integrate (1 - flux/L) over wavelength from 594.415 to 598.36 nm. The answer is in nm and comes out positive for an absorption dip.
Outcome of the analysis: -0.08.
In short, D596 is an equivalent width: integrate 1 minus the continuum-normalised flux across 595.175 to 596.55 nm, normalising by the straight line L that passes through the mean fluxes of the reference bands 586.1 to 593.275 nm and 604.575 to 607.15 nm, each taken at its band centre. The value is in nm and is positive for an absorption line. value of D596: -0.213 nm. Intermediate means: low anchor 5.79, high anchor 4.68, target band 6.2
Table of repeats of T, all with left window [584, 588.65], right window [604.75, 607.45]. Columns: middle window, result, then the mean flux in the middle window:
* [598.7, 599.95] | -0.146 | 5.83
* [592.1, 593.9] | -0.068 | 5.75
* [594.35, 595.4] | -0.122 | 5.94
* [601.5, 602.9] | -0.138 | 5.63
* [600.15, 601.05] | -0.198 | 6.04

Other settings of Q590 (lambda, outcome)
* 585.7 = 5.277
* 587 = 5.879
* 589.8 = 5.894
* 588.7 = 6.937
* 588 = 6.188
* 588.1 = 5.365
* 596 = 6.42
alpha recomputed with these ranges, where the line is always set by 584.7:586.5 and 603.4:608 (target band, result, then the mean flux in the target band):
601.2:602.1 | -0.09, 5.78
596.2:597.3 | -0.01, 5.46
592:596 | -0.26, 5.85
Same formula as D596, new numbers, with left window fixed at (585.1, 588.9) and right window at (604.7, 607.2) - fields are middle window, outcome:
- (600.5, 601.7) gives -0.25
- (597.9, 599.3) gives -0.18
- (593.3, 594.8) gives 0.05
